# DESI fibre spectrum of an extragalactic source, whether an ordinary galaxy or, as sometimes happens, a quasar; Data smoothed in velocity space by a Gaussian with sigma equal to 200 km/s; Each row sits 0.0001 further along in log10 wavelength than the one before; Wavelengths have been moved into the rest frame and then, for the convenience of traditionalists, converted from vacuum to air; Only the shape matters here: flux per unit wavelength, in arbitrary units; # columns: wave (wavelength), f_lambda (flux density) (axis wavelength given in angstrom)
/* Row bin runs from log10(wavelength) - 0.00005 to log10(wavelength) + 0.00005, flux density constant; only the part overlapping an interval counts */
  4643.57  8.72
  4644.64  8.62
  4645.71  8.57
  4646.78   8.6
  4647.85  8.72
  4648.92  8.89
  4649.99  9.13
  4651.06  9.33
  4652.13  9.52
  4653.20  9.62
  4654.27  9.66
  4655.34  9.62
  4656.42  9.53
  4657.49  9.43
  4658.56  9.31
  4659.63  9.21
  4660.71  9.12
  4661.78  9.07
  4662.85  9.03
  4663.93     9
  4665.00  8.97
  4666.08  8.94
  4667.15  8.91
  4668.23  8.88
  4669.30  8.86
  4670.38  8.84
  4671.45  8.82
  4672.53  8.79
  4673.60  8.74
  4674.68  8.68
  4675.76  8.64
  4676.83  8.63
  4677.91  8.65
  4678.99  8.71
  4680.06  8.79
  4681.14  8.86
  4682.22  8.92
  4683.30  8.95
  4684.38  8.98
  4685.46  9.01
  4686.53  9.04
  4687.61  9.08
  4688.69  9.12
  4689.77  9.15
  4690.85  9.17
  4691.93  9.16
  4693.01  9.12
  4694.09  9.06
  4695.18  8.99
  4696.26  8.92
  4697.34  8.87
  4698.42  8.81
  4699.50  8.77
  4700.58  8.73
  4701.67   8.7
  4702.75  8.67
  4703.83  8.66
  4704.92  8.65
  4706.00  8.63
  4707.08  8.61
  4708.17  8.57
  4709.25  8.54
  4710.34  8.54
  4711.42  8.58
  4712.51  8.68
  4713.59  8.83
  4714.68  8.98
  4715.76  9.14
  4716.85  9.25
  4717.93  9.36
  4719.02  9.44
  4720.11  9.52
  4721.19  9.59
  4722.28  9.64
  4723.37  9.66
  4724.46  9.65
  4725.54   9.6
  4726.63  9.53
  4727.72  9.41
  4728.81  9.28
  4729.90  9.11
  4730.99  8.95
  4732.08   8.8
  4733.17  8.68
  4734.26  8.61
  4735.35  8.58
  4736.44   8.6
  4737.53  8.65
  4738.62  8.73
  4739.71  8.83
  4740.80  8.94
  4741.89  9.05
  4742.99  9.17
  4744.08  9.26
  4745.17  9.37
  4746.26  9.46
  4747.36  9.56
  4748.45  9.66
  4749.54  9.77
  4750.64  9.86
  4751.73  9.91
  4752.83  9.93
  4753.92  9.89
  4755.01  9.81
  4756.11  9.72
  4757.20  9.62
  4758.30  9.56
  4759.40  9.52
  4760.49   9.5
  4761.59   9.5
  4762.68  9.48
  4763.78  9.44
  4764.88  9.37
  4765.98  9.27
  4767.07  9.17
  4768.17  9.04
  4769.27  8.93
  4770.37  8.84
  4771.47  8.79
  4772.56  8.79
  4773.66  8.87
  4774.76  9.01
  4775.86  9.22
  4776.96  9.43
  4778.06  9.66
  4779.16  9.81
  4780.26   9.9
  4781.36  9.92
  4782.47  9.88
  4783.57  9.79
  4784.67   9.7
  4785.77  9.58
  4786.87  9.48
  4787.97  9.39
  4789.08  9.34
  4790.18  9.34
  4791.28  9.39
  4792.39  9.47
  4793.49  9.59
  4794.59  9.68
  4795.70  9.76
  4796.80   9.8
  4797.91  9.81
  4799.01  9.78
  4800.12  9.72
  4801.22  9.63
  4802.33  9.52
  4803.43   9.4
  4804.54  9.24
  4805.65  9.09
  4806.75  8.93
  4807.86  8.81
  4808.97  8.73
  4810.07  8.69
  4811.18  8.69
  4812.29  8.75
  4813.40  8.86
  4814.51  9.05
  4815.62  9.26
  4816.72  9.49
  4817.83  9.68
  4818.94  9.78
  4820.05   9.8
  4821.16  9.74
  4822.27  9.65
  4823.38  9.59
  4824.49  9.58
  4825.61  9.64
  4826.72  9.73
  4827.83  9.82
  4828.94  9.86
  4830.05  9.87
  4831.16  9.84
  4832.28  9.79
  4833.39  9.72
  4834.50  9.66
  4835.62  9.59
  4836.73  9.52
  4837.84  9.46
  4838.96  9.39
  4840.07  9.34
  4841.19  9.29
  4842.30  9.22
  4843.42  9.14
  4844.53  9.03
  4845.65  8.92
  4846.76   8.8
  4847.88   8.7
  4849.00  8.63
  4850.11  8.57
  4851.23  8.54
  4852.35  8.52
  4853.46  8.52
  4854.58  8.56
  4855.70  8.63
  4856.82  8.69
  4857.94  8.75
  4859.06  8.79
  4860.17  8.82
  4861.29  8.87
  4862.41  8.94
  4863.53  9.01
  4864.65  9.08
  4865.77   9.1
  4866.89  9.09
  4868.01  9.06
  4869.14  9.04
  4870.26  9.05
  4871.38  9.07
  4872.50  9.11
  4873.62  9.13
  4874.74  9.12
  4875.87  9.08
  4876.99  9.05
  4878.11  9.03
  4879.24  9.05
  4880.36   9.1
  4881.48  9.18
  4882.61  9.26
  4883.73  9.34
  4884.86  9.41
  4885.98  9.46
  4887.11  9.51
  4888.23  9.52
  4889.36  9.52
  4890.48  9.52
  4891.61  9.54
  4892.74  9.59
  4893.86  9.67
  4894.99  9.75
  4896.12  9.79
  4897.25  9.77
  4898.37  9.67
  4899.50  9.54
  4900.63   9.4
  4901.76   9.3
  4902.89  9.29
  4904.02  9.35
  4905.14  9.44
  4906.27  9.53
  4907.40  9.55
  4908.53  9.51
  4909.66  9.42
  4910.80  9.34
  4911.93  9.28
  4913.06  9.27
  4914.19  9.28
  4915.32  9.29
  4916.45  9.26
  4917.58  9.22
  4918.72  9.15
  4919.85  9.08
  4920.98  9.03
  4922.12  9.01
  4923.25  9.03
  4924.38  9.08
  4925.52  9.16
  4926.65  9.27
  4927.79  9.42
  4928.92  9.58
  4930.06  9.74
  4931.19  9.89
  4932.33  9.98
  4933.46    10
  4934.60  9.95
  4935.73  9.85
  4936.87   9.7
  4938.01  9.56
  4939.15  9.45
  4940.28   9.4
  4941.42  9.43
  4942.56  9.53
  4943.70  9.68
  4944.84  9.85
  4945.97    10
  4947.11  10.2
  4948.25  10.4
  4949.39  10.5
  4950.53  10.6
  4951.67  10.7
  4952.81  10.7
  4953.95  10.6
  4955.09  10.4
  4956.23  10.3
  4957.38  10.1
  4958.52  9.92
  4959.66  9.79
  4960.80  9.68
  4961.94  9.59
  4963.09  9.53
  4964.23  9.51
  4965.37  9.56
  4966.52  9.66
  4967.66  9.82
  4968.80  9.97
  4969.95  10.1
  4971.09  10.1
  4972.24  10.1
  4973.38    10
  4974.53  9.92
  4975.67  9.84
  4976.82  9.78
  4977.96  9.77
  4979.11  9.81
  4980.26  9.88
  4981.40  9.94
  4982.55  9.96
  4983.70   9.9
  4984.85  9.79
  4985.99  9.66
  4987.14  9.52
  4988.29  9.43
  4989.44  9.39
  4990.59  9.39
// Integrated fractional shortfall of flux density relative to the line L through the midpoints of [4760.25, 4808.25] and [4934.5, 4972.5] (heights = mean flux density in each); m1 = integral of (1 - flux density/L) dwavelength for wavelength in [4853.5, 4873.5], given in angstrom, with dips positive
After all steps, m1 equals 1.5 angstrom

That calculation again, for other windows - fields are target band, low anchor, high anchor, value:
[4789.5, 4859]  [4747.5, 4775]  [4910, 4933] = 0.7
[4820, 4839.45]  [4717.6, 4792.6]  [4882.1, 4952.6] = -0.5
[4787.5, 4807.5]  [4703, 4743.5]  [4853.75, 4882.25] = -1.1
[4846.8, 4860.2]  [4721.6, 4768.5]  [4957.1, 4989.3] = 1.3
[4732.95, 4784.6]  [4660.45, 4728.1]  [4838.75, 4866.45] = -2.3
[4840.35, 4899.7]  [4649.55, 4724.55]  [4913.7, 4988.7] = 2.6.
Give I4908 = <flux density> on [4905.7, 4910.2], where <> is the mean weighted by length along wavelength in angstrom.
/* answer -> 9.5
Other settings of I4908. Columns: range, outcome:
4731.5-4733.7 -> 8.74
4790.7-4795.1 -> 9.54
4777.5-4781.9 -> 9.83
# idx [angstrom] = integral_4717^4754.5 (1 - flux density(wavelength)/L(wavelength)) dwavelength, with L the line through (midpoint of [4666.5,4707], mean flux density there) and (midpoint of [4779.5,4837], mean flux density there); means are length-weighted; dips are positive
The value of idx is -0.7 angstrom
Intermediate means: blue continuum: 8.86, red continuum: 9.51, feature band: 9.3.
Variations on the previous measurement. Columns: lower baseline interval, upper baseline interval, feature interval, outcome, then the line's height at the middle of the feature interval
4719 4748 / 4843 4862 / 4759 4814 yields -2.3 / 8.98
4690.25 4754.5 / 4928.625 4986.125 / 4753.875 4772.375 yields -0.2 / 9.24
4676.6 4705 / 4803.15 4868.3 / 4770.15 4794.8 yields -1.0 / 9.07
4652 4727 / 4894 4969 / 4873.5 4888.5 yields 0.5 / 9.53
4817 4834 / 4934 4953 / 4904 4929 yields 1.6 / 9.91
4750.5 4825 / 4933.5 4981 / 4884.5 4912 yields 0.7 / 9.76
